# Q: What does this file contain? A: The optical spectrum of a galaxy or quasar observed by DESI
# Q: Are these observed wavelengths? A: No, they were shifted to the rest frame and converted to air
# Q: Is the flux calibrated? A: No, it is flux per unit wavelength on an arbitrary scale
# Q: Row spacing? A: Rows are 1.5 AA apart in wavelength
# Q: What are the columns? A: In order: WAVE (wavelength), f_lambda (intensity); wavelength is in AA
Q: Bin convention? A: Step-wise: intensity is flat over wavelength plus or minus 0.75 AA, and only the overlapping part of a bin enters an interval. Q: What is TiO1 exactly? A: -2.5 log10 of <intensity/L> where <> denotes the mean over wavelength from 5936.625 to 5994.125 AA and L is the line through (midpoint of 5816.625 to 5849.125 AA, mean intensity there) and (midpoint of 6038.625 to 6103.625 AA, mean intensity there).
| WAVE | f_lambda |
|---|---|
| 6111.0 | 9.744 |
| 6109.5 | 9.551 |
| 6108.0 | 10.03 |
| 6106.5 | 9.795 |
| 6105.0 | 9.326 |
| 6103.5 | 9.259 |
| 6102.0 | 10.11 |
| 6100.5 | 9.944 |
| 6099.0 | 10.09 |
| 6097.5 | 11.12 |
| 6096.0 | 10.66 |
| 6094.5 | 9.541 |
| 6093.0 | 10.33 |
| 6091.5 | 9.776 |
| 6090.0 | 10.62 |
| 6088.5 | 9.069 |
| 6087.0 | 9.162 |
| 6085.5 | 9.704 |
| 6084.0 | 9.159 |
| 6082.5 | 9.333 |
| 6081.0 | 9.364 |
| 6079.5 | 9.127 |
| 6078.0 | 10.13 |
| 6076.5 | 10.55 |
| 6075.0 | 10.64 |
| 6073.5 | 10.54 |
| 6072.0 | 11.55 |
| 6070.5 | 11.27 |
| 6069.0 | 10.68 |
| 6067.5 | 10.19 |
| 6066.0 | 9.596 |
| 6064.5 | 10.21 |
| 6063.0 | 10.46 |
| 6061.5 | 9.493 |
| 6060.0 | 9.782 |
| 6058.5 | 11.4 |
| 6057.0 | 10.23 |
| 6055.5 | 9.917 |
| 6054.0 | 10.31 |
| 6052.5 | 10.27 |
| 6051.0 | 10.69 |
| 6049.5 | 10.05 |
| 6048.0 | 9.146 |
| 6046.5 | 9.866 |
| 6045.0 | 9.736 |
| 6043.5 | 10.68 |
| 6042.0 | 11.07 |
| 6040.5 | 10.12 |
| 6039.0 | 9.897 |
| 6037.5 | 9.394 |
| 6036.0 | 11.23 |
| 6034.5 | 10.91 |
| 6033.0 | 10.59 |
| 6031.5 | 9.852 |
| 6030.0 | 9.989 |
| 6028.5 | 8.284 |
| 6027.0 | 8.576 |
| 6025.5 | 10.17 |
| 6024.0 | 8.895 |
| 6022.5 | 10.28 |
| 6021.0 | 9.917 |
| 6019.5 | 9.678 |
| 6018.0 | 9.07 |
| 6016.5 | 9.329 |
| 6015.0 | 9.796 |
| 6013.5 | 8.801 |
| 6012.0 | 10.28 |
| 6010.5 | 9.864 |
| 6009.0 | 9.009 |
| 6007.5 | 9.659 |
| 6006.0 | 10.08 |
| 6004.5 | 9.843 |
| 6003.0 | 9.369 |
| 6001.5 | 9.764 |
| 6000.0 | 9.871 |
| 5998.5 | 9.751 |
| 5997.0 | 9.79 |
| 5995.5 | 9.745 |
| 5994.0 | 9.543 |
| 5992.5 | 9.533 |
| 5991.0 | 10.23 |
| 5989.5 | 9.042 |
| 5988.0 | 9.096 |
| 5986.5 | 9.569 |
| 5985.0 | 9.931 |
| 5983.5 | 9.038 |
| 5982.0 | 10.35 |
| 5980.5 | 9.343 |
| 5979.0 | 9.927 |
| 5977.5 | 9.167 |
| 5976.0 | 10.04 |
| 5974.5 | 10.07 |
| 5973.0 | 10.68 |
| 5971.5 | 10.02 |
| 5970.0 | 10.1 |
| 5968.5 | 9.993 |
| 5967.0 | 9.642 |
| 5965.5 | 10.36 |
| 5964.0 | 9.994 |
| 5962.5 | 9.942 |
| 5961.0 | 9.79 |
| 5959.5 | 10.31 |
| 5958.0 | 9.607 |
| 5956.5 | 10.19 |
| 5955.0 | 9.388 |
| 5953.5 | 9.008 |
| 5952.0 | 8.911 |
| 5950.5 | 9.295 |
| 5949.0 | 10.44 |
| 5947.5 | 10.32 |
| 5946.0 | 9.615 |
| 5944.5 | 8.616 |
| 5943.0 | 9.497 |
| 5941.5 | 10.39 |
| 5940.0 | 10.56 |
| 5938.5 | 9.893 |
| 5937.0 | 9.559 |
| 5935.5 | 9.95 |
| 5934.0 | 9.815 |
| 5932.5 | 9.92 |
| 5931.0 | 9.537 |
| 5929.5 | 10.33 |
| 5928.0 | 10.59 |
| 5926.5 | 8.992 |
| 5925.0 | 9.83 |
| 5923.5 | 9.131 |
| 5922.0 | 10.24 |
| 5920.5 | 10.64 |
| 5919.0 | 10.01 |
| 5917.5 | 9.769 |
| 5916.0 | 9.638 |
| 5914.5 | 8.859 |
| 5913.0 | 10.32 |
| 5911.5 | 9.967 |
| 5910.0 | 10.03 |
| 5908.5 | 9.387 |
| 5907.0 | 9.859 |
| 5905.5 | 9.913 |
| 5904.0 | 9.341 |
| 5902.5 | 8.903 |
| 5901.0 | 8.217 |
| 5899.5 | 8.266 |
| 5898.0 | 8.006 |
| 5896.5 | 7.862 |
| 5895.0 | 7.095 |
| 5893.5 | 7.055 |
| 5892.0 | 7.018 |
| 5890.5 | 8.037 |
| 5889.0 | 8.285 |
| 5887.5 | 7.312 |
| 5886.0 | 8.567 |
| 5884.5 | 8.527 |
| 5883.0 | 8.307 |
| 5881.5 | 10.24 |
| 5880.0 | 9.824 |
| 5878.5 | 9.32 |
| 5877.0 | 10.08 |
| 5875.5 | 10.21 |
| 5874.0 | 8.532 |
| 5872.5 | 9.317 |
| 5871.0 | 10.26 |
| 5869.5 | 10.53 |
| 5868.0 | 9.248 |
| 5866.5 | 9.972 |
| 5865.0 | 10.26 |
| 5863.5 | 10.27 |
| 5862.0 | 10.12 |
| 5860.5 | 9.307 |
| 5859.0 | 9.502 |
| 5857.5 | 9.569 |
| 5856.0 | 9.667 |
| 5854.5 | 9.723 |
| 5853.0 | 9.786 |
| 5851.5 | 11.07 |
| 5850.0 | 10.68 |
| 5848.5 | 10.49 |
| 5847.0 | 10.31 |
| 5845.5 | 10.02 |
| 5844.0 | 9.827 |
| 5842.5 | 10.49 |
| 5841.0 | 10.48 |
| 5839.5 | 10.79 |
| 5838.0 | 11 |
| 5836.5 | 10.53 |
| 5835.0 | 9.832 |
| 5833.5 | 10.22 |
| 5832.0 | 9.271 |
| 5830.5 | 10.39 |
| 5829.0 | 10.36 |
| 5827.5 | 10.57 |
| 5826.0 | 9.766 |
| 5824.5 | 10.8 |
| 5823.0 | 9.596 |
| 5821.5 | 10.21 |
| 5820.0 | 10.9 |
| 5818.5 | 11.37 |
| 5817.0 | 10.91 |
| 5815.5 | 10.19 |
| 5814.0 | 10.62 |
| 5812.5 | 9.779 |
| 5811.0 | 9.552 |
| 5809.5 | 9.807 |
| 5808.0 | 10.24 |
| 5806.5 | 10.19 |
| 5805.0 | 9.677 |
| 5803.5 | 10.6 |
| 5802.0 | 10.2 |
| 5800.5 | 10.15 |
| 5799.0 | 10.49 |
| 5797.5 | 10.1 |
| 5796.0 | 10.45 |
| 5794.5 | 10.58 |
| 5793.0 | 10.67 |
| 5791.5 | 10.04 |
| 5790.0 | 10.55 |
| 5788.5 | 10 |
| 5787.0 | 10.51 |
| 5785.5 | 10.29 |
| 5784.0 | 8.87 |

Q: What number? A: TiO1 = 0.05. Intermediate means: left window 10.4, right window 10.1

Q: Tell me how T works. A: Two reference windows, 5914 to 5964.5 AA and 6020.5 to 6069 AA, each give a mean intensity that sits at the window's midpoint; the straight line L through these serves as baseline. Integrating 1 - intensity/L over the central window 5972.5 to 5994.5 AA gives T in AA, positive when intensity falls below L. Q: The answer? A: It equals 0.4 AA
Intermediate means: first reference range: 9.79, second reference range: 10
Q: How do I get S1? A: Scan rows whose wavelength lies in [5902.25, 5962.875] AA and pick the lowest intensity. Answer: 8.616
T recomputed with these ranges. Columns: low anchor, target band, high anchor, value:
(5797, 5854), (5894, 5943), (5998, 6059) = 2.9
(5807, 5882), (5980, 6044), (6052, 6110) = 2.1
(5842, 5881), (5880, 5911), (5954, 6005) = 4.2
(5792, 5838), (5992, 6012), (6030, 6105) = 0.9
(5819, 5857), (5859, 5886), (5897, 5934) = 0.9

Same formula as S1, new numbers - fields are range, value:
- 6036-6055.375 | 9.146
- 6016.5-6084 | 8.284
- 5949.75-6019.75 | 8.801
